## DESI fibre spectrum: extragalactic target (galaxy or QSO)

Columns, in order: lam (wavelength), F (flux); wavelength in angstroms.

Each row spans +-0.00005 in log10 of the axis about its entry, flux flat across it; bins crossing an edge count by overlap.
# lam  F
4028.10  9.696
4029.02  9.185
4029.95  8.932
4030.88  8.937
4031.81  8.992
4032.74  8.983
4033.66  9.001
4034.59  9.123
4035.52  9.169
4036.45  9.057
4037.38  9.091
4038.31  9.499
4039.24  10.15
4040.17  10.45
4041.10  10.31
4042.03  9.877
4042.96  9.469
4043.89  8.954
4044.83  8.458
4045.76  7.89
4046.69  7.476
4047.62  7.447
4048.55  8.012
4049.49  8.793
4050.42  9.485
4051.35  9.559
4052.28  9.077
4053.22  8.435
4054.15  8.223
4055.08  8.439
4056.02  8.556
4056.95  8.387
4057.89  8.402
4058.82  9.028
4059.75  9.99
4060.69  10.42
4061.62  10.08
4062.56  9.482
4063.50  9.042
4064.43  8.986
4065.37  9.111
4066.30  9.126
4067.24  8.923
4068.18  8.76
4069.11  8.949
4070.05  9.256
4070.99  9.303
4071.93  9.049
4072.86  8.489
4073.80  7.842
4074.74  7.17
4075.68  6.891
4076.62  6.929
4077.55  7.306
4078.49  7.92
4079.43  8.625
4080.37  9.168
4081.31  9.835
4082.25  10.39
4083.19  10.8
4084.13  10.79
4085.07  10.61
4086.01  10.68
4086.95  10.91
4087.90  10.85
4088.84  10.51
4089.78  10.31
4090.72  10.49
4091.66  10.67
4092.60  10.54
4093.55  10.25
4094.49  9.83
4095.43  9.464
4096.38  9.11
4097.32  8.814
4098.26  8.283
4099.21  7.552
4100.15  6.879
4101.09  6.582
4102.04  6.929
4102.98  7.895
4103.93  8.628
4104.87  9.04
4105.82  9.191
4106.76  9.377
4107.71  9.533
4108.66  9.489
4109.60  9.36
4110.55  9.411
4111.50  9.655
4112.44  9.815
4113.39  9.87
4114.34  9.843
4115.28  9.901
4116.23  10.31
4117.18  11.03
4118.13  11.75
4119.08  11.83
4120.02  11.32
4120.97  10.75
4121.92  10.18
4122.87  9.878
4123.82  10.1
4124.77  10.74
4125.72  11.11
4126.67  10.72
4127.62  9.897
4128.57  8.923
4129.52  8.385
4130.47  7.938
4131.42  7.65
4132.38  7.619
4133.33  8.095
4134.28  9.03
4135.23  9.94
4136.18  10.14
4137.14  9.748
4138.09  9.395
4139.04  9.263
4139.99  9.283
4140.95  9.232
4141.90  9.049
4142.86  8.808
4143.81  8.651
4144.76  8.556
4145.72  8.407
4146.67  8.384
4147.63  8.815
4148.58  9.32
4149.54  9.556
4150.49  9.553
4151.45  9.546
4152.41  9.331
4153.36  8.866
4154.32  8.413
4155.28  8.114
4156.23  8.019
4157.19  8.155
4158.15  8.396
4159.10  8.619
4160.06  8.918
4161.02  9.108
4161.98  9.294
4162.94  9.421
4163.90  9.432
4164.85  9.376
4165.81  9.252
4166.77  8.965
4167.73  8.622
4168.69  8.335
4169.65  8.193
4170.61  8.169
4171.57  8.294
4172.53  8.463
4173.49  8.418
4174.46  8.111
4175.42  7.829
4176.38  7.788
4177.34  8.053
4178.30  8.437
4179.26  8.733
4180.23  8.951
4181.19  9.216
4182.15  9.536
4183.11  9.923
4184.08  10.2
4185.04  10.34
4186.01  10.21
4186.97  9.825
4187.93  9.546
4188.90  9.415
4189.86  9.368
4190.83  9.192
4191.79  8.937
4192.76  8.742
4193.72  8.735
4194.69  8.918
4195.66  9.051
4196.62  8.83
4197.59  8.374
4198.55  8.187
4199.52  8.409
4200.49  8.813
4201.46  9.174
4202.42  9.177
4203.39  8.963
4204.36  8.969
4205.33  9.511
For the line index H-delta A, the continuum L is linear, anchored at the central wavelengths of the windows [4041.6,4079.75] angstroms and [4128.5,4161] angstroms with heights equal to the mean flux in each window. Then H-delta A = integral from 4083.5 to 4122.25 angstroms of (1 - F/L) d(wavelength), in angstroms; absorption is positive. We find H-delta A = -4.3 angstroms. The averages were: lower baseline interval 8.67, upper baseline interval 8.83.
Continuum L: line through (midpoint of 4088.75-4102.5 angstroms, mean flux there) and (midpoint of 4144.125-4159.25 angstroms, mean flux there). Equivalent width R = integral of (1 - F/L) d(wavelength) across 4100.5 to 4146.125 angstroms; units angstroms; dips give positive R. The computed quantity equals -2.6 angstroms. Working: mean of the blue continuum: 9.04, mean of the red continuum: 8.76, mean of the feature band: 9.42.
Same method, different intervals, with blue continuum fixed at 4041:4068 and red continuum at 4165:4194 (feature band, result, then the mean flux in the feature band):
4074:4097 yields -1.6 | 9.56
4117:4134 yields -1.8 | 9.85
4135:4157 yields -0.3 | 9.04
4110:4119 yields -1.3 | 10.2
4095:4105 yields 1.0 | 8.07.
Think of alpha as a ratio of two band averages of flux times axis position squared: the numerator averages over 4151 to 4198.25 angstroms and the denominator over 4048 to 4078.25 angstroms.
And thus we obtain 1.08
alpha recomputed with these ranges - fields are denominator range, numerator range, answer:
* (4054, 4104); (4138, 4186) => 1.02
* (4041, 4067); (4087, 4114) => 1.06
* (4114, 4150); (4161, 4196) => 0.96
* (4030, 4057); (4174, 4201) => 1.08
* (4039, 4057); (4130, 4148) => 1.04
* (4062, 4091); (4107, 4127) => 1.14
